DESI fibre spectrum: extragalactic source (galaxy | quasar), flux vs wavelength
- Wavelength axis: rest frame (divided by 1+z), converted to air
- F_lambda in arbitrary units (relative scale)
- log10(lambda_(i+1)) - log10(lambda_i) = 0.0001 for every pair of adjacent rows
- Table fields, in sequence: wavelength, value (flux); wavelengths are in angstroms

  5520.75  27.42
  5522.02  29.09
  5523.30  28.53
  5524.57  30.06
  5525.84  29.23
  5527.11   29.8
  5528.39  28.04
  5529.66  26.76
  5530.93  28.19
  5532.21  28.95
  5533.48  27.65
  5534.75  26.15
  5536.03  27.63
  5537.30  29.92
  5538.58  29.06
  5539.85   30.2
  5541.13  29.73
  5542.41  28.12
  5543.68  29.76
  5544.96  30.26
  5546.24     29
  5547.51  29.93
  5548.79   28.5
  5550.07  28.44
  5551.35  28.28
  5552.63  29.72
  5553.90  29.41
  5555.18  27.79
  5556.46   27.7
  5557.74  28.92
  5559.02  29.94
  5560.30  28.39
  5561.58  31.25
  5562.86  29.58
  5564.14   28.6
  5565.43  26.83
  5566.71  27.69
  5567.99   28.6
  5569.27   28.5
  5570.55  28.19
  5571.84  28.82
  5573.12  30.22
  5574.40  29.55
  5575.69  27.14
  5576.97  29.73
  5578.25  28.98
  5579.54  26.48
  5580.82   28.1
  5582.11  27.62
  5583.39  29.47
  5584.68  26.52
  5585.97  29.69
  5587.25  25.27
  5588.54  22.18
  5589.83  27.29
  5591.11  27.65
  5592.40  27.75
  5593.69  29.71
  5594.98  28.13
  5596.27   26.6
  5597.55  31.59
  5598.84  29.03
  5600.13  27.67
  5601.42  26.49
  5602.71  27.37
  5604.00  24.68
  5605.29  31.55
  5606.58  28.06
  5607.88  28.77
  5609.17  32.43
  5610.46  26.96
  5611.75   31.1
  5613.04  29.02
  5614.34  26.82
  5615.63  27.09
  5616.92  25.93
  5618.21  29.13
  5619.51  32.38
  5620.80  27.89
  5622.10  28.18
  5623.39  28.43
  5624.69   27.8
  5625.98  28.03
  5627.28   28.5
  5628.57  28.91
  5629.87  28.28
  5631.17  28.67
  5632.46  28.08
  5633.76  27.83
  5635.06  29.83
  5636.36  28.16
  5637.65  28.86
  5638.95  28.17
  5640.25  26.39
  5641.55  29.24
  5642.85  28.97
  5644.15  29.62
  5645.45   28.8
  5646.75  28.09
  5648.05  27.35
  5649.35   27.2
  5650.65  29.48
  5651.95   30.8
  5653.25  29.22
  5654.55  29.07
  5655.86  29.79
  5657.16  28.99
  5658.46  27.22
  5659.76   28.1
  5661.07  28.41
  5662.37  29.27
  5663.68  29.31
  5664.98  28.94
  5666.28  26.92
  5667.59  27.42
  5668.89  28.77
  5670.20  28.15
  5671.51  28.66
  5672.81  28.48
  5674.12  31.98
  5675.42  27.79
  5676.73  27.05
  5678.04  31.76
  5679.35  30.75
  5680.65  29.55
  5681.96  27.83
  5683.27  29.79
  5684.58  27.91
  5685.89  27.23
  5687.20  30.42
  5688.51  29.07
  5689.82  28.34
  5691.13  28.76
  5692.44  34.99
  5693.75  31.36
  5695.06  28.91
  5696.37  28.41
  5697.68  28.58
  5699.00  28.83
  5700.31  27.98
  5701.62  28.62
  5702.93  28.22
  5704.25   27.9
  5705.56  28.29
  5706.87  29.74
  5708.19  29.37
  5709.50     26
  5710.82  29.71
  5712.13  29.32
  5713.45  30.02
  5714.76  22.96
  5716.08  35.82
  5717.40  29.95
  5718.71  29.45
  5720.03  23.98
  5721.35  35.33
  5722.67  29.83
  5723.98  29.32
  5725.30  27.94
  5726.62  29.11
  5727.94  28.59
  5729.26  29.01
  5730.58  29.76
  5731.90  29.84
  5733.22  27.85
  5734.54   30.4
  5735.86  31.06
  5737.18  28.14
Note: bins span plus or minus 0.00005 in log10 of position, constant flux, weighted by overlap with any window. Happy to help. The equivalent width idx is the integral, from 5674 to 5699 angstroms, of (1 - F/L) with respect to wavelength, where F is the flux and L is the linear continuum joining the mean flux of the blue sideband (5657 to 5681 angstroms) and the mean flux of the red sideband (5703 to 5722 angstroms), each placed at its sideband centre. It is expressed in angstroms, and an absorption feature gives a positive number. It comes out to -0.4 angstroms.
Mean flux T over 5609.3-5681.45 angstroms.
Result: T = 28.7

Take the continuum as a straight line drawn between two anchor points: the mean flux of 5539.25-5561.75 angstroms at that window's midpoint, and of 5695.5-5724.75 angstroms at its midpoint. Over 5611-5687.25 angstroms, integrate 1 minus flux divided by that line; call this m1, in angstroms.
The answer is 1.0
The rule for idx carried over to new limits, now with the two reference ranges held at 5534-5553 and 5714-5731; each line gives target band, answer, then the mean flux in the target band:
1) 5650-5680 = 0.2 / 29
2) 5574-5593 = 1.0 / 27.5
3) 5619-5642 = 0.5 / 28.5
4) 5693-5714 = 0.3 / 28.9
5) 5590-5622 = 0.7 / 28.5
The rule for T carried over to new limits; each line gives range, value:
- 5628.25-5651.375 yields 28.4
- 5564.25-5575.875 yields 28.4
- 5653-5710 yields 28.9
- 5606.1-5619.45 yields 28.7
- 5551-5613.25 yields 28.4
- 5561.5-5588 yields 28.3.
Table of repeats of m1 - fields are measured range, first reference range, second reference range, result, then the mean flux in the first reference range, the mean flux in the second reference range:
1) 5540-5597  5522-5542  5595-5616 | 0.3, 28.7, 28.5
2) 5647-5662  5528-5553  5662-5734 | 0.1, 28.7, 29.1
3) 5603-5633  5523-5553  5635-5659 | 0.2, 28.8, 28.7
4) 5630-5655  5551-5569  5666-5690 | 0.2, 28.8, 28.9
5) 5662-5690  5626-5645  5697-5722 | -0.1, 28.5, 28.9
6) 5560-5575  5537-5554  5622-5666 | 0.1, 29.3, 28.6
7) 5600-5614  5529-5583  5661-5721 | 0.1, 28.7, 29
